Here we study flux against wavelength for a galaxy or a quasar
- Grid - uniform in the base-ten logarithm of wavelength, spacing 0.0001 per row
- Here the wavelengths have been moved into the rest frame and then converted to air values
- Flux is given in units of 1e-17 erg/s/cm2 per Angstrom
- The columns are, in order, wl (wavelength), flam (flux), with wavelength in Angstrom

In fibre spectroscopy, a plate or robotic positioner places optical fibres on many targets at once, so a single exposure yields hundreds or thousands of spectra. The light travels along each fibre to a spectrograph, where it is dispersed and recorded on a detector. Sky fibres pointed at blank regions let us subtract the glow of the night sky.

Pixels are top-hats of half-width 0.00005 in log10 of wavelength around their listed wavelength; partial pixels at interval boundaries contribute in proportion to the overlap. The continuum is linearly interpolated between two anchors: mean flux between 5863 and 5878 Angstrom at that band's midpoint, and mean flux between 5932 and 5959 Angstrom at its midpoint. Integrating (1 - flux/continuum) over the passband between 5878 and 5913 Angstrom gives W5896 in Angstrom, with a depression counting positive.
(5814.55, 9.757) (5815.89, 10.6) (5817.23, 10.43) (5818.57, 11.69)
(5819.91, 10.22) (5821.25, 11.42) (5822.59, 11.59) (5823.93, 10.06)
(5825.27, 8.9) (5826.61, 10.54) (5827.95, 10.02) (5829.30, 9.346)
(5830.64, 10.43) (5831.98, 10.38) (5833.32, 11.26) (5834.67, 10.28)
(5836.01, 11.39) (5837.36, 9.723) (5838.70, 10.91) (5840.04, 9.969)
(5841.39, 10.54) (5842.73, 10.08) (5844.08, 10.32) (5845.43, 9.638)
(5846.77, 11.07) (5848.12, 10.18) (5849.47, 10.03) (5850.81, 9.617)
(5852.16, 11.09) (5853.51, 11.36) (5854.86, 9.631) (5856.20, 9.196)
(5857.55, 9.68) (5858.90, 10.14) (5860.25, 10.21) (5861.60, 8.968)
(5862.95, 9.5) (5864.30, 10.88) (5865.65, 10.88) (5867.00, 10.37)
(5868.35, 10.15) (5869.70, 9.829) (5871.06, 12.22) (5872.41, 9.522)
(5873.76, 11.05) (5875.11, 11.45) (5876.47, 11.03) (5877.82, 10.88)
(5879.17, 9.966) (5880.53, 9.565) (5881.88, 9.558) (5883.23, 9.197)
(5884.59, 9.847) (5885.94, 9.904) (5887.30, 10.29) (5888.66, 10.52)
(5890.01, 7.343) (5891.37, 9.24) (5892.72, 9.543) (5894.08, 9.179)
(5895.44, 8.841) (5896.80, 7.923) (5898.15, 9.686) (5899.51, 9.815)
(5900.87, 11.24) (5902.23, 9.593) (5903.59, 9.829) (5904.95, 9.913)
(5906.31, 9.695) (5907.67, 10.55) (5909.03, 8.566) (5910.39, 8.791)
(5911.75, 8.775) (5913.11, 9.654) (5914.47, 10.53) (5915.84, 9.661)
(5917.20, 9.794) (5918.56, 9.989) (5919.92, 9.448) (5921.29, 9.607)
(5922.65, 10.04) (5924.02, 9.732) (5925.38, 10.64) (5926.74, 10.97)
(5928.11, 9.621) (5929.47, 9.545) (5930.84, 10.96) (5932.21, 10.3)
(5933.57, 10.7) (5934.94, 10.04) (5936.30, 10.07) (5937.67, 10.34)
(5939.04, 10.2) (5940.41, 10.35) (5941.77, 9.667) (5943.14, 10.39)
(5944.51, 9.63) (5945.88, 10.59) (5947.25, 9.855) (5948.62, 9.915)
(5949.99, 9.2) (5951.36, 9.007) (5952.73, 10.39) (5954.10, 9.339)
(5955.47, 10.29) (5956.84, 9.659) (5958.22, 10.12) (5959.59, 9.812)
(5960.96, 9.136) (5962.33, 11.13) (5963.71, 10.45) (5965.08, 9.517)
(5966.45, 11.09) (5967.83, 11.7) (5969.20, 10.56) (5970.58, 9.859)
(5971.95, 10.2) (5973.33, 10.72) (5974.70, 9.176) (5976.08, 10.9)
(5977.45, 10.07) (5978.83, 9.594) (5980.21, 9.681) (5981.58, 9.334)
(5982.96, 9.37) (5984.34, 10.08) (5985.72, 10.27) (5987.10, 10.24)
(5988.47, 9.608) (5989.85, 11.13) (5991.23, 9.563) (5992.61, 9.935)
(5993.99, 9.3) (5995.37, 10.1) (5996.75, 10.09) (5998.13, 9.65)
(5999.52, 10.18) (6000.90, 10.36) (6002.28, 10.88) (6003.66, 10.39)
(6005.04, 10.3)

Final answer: 3.2 Angstrom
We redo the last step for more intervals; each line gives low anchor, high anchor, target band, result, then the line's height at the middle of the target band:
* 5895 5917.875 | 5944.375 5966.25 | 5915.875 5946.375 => -1.1 Angstrom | 9.75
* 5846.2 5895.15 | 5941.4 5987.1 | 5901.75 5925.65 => 0.8 Angstrom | 10.1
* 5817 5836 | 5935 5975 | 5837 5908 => 2.3 Angstrom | 10.4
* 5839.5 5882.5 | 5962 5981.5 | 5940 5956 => 0.6 Angstrom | 10.3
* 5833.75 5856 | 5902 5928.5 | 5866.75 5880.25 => -0.7 Angstrom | 10.1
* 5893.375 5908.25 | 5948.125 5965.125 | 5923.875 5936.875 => -0.7 Angstrom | 9.76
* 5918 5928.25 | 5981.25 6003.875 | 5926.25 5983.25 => -0.3 Angstrom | 10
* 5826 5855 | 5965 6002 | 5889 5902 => 1.3 Angstrom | 10.3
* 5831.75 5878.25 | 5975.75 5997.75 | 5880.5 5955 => 2.9 Angstrom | 10.2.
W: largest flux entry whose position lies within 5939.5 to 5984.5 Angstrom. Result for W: 11.7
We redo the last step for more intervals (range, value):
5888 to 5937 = 11.24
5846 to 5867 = 11.36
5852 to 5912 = 12.22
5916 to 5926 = 10.64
